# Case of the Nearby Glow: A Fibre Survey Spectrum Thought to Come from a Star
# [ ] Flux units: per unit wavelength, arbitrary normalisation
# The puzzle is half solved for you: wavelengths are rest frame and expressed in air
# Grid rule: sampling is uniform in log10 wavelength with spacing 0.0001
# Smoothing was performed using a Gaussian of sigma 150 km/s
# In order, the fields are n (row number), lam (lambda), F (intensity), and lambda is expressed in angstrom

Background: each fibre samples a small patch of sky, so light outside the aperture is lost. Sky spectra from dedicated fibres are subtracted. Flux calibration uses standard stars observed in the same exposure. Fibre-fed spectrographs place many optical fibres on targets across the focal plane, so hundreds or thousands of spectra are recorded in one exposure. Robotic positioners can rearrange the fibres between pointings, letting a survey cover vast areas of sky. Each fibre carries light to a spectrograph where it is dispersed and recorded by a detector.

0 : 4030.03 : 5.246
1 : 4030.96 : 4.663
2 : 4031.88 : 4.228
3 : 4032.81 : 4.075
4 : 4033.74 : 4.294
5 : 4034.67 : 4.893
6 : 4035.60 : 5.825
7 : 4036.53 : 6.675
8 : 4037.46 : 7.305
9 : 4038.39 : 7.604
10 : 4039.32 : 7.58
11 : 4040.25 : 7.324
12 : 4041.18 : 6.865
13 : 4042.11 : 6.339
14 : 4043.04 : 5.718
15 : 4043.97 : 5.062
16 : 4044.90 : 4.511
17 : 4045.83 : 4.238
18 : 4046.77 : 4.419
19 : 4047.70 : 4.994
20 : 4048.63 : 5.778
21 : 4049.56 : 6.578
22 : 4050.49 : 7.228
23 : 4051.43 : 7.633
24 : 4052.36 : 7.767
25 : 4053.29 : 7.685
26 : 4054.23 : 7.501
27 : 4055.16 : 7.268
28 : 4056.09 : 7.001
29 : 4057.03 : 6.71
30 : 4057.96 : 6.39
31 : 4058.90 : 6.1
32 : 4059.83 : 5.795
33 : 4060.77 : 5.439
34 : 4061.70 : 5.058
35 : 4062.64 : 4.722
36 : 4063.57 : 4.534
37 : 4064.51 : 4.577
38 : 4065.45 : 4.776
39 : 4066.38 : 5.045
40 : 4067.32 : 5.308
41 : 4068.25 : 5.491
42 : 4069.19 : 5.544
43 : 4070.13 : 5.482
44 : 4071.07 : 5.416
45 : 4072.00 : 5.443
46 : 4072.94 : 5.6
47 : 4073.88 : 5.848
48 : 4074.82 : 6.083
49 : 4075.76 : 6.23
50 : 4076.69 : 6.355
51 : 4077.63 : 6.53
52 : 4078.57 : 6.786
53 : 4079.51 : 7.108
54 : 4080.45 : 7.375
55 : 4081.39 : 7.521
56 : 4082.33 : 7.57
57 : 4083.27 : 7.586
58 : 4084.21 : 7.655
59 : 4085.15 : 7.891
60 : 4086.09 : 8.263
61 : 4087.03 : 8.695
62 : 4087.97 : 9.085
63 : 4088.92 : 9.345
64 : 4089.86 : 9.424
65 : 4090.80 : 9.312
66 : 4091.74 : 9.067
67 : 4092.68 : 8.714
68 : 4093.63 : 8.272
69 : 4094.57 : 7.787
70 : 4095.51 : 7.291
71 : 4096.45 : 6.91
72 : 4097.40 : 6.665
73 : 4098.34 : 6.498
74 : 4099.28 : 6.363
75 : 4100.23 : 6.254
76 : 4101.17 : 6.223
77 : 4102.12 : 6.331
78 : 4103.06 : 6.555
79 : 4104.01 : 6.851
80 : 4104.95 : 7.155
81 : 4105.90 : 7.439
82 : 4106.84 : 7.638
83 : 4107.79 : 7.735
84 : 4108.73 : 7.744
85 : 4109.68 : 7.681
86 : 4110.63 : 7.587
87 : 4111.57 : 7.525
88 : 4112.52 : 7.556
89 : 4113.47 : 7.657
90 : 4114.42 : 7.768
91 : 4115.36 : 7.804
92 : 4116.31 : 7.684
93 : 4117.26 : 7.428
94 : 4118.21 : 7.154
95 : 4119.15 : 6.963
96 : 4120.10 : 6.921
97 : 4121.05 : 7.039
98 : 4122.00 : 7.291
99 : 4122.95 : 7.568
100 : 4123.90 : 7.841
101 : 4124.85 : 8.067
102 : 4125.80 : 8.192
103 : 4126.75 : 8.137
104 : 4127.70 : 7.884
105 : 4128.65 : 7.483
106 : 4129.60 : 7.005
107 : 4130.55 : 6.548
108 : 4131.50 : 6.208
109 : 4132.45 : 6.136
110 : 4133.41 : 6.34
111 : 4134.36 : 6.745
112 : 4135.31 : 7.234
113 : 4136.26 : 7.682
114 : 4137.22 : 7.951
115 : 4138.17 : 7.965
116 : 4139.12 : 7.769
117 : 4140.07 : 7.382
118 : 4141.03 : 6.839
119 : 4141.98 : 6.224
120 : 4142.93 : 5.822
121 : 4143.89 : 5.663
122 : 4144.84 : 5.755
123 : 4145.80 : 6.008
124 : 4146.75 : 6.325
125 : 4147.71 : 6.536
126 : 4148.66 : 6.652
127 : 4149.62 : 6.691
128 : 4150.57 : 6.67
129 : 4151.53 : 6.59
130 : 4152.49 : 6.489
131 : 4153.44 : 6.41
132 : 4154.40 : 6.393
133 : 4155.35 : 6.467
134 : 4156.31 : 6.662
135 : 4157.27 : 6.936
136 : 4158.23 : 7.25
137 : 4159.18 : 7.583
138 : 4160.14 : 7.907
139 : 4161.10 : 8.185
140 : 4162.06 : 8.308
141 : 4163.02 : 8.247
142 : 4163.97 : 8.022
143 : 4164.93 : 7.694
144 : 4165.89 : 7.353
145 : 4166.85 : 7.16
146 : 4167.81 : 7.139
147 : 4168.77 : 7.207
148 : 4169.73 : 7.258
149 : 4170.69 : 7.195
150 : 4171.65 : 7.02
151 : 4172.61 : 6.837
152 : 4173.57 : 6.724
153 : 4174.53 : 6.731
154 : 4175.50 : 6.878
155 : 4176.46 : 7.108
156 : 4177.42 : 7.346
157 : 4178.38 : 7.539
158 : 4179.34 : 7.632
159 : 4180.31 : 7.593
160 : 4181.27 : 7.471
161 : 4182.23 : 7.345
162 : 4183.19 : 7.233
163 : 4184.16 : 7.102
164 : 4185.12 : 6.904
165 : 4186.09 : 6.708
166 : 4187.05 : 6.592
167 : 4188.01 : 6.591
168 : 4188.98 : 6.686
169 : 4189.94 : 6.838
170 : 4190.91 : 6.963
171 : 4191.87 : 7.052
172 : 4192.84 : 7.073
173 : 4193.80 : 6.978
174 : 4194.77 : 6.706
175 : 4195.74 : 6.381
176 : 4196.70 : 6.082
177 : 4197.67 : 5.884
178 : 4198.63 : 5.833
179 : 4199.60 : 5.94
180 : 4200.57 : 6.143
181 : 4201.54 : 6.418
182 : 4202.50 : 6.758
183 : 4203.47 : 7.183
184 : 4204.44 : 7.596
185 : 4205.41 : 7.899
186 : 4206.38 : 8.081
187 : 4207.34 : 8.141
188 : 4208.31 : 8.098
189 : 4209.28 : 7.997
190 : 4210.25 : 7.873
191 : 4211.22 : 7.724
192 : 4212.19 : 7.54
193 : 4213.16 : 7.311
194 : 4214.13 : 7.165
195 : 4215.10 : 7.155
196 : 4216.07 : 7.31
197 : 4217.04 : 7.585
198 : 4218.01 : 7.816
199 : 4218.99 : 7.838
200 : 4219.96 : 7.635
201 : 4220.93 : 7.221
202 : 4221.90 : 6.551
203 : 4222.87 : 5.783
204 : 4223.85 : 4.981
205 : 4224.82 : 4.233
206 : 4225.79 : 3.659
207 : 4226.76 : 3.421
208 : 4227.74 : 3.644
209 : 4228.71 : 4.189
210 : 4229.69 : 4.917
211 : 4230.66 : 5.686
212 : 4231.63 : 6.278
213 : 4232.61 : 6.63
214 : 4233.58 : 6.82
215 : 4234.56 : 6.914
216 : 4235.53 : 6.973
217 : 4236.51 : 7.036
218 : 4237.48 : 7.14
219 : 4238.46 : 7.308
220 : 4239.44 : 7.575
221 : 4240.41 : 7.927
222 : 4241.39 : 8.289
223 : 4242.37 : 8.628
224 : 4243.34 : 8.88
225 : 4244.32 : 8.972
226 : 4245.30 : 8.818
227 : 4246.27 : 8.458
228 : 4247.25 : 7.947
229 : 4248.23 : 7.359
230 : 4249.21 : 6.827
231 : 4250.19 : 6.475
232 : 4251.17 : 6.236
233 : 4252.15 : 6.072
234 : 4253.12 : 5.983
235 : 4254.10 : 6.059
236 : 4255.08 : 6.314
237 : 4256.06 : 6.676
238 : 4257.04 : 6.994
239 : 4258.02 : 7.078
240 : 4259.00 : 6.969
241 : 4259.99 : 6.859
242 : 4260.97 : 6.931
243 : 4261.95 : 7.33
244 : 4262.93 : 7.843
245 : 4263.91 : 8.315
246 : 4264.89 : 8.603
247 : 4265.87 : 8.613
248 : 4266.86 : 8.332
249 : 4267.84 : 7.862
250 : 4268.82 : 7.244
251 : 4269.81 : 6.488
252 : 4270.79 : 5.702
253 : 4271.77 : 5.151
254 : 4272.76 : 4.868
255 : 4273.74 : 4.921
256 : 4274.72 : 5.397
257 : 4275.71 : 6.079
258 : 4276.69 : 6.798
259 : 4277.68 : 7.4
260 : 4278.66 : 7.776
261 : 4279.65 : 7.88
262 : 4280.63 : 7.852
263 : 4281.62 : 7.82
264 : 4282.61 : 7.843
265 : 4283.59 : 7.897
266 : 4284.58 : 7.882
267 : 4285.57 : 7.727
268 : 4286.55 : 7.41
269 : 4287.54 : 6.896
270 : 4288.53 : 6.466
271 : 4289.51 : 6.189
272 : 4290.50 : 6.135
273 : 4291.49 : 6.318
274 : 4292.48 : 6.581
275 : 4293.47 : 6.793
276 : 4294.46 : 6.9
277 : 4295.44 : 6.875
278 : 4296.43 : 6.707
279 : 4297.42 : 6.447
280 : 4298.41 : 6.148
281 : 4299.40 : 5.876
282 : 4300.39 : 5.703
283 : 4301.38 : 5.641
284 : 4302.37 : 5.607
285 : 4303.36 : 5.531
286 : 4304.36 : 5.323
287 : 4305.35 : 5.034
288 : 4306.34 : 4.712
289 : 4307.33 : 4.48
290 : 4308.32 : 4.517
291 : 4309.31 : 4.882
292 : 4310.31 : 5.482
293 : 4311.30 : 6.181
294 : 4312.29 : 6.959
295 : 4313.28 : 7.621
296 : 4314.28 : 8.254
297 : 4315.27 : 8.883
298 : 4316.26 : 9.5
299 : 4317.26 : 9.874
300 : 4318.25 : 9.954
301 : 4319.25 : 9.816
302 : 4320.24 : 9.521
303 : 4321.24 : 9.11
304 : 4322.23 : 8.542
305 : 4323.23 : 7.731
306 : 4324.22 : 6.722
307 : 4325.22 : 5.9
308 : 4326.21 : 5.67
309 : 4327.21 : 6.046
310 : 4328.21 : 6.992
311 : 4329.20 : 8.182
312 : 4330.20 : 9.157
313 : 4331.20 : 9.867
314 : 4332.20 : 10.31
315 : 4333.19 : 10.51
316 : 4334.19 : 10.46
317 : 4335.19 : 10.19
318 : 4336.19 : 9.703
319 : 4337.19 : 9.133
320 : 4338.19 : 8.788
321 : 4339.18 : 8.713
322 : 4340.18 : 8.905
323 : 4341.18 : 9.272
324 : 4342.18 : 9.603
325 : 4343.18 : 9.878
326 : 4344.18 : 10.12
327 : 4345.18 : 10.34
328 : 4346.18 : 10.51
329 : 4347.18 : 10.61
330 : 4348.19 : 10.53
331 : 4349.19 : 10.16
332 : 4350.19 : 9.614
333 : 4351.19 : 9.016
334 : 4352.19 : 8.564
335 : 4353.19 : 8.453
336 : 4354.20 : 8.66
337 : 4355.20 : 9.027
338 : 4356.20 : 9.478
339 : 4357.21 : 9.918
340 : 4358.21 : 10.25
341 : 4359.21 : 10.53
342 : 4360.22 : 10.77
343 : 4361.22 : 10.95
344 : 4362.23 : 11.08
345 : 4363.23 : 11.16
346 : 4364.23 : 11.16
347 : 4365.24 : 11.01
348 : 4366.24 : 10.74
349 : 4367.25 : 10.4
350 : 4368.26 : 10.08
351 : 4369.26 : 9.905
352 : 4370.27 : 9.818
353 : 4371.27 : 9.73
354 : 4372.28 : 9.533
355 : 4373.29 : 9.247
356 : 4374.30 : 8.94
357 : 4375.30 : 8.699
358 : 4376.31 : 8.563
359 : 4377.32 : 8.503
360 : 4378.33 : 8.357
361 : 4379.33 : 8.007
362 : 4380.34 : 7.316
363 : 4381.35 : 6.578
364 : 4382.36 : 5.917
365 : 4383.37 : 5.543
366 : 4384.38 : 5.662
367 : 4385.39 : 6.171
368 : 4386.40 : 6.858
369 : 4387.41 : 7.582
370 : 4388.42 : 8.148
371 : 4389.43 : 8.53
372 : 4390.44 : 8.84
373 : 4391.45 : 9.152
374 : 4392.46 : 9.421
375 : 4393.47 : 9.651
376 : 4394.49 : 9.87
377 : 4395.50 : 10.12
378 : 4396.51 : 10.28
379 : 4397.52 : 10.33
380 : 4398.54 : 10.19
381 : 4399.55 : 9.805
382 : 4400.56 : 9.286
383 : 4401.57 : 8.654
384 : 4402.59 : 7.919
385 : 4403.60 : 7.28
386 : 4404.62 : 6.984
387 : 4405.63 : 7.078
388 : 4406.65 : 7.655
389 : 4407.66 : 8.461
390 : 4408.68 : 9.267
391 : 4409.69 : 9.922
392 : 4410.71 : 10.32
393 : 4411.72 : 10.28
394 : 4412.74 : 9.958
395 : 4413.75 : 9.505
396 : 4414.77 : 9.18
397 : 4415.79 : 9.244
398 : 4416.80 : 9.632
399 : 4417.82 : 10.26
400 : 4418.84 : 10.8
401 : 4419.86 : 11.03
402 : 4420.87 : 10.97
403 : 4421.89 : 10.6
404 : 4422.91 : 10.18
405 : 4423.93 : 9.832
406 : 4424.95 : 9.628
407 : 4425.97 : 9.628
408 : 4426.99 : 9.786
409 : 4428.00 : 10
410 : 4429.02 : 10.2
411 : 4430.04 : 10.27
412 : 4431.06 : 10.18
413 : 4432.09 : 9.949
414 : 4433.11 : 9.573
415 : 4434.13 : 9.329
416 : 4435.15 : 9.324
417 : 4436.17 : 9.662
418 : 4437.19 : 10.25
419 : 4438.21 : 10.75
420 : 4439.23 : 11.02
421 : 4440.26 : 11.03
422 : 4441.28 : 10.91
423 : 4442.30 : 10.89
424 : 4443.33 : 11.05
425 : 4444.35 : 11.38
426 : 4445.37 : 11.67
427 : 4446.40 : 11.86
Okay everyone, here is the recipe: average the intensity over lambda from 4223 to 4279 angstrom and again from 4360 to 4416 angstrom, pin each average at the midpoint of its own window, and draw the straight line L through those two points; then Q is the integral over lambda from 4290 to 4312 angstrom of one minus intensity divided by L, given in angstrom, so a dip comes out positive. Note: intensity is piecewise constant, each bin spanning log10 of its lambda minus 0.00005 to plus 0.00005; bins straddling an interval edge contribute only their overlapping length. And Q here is 4.98 angstrom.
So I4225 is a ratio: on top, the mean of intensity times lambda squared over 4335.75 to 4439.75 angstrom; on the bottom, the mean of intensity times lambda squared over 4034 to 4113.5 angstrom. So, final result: 1.62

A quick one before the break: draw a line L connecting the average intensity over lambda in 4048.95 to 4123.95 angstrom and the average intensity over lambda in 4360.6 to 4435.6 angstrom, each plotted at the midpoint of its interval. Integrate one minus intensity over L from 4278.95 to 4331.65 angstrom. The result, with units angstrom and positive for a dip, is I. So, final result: 9.3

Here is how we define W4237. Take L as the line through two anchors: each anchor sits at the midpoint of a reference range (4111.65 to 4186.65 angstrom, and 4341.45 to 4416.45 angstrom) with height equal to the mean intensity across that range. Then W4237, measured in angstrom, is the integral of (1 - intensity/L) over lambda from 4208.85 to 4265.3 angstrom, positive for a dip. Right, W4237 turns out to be 7.2 angstrom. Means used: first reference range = 7.14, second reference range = 9.17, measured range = 6.91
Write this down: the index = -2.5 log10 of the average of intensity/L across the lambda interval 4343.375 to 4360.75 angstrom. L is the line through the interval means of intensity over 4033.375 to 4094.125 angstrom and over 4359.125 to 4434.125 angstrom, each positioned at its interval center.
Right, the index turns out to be -0.103 mag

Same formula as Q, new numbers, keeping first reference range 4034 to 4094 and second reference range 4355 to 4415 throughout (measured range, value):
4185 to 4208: 2.38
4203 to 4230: 3.75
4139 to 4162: 1.66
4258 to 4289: 4.02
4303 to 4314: 3.76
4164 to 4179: 0.48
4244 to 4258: 1.68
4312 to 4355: -1.64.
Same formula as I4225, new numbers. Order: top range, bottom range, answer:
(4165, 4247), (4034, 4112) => 1.11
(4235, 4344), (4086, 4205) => 1.10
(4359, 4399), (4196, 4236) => 1.49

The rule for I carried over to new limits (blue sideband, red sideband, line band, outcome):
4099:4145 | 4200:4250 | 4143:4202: 1.5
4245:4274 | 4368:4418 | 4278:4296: 0.4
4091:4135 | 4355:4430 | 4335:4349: -1.3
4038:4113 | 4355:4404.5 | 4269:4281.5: 2.8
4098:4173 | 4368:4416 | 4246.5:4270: 2.1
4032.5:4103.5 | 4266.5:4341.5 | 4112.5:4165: -2.8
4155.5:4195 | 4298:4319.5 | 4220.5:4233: 3.3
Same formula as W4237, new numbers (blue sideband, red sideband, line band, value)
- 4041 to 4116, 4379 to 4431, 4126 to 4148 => 0.9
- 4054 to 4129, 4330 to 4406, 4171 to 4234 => 9.3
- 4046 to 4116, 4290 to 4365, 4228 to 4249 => 1.4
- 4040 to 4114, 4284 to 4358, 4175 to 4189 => 0.2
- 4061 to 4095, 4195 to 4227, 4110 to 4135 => -1.9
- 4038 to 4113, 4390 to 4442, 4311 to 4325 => 0.6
